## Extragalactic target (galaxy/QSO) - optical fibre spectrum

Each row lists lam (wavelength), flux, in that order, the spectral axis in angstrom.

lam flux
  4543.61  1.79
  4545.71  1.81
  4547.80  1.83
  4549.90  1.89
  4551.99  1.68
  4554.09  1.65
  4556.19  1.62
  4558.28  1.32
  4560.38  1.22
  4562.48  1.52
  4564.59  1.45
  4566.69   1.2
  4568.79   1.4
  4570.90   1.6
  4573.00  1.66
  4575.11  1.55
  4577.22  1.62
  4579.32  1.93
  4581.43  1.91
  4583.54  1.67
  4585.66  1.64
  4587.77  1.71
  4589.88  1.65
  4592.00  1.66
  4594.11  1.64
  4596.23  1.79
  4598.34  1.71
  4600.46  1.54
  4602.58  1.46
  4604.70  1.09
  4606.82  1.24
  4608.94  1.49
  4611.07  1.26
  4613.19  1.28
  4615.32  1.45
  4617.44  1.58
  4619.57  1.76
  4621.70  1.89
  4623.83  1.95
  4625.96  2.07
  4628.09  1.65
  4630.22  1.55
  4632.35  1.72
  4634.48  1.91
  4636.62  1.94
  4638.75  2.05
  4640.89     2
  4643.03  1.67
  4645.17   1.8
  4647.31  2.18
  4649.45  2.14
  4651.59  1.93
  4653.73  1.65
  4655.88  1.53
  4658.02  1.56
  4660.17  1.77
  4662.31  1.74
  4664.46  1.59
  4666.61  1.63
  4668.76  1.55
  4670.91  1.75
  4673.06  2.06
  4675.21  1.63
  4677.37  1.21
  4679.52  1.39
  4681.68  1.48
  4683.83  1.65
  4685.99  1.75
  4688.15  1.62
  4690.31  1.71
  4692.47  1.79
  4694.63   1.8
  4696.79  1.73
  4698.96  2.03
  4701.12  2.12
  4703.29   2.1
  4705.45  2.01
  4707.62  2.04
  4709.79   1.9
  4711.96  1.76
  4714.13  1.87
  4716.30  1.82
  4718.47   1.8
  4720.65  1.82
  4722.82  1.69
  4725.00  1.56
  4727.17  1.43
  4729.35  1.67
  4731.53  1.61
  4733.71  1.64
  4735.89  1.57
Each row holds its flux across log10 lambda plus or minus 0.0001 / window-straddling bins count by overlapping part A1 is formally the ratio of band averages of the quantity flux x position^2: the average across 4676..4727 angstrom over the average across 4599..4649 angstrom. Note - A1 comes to 1.1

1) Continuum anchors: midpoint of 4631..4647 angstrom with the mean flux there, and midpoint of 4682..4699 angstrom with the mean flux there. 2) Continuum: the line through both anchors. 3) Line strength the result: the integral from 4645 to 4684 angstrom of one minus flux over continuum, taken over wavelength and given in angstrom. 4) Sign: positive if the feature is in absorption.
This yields 2.4 angstrom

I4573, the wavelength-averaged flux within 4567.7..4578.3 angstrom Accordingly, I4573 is 1.57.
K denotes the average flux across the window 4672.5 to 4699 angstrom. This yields 1.66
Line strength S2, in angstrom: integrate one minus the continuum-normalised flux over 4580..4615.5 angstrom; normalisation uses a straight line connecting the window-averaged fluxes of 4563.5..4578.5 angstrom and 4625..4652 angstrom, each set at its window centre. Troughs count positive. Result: 2.2 angstrom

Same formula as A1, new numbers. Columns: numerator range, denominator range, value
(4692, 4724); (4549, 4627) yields 1.25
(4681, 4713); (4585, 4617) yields 1.27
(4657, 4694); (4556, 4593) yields 1.09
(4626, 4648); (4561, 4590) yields 1.19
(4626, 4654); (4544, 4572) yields 1.25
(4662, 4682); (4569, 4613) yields 1.05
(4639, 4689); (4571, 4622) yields 1.11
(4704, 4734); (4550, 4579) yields 1.24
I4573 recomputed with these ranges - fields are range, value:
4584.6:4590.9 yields 1.67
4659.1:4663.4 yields 1.76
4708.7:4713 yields 1.83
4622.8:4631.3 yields 1.81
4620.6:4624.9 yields 1.92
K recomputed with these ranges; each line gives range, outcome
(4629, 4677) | 1.78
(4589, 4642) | 1.65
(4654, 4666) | 1.64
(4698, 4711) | 2.03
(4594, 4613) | 1.45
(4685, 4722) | 1.86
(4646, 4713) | 1.77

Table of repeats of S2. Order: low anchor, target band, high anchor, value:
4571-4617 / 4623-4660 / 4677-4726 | -3.98 angstrom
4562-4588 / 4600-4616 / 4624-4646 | 3.61 angstrom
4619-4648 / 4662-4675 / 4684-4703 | 0.90 angstrom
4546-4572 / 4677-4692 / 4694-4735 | 1.60 angstrom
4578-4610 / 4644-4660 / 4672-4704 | -1.30 angstrom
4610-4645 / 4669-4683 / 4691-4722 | 1.89 angstrom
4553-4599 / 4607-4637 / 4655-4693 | -0.87 angstrom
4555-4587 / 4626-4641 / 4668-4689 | -2.36 angstrom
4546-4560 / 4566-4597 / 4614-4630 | 0.83 angstrom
